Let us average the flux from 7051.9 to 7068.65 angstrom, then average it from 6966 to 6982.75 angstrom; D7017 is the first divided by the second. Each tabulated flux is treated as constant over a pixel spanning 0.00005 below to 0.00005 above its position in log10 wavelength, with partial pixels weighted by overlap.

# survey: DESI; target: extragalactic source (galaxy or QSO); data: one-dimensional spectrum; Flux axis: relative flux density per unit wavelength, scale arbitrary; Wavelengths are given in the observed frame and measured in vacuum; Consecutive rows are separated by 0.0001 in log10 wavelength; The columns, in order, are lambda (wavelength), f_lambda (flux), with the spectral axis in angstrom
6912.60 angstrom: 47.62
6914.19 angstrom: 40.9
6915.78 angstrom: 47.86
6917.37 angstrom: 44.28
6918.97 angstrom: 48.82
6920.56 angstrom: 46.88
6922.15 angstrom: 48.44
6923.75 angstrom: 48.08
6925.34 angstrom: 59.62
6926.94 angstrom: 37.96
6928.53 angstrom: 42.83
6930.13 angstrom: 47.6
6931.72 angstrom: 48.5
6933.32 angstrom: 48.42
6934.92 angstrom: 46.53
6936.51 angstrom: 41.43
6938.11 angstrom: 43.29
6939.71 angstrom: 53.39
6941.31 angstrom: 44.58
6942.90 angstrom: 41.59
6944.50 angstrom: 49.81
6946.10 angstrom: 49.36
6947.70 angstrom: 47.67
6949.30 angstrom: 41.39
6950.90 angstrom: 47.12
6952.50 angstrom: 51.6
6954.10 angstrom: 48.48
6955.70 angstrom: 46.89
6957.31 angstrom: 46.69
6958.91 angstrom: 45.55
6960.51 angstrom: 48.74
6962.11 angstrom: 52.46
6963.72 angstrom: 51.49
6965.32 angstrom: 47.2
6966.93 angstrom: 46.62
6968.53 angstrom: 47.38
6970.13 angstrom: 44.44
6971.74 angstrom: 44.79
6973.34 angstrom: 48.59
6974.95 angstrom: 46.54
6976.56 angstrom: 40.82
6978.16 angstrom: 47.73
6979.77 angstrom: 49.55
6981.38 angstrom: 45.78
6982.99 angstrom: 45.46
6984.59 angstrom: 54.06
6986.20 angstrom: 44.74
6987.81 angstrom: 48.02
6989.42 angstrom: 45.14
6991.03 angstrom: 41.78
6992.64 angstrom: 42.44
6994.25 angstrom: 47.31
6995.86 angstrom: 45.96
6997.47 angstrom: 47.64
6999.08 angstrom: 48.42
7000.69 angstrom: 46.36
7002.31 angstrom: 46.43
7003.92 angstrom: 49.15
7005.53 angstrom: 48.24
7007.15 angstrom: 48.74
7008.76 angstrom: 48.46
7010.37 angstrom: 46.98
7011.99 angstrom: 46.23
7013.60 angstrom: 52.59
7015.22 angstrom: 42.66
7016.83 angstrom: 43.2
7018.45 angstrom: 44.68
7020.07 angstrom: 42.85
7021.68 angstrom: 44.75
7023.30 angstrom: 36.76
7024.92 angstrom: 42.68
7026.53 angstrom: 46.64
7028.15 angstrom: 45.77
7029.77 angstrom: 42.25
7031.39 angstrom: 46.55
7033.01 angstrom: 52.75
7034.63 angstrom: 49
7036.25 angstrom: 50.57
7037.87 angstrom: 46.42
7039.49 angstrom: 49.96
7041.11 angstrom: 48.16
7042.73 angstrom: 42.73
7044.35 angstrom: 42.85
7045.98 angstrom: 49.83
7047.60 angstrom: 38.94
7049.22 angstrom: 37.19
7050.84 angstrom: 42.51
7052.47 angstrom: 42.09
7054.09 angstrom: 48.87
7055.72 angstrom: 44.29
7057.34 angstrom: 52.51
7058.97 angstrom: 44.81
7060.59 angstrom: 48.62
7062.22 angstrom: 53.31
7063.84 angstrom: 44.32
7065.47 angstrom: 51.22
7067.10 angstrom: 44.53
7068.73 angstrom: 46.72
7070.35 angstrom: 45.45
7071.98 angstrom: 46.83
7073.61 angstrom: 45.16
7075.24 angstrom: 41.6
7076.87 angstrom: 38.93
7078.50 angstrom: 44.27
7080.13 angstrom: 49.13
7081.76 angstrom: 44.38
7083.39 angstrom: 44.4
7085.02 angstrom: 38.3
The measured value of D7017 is 1.0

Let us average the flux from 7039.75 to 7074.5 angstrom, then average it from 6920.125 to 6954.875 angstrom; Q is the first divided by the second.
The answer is 1.0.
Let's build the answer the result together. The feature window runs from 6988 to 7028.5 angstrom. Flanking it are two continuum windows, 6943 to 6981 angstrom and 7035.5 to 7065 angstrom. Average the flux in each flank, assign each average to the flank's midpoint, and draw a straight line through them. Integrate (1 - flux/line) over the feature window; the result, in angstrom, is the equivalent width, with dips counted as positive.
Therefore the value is 0.8 angstrom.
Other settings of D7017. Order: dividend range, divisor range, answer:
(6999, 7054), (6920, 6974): 0.97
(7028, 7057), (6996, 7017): 0.96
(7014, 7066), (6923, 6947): 0.97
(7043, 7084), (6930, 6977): 0.96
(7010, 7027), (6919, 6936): 0.94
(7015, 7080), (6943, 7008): 0.96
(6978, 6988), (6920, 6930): 1.01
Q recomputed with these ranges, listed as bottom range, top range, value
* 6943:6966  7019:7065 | 0.95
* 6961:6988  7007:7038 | 0.97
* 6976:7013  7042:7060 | 0.95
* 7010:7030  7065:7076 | 1.03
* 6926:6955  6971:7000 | 1.00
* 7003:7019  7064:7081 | 0.96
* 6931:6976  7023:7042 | 0.99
